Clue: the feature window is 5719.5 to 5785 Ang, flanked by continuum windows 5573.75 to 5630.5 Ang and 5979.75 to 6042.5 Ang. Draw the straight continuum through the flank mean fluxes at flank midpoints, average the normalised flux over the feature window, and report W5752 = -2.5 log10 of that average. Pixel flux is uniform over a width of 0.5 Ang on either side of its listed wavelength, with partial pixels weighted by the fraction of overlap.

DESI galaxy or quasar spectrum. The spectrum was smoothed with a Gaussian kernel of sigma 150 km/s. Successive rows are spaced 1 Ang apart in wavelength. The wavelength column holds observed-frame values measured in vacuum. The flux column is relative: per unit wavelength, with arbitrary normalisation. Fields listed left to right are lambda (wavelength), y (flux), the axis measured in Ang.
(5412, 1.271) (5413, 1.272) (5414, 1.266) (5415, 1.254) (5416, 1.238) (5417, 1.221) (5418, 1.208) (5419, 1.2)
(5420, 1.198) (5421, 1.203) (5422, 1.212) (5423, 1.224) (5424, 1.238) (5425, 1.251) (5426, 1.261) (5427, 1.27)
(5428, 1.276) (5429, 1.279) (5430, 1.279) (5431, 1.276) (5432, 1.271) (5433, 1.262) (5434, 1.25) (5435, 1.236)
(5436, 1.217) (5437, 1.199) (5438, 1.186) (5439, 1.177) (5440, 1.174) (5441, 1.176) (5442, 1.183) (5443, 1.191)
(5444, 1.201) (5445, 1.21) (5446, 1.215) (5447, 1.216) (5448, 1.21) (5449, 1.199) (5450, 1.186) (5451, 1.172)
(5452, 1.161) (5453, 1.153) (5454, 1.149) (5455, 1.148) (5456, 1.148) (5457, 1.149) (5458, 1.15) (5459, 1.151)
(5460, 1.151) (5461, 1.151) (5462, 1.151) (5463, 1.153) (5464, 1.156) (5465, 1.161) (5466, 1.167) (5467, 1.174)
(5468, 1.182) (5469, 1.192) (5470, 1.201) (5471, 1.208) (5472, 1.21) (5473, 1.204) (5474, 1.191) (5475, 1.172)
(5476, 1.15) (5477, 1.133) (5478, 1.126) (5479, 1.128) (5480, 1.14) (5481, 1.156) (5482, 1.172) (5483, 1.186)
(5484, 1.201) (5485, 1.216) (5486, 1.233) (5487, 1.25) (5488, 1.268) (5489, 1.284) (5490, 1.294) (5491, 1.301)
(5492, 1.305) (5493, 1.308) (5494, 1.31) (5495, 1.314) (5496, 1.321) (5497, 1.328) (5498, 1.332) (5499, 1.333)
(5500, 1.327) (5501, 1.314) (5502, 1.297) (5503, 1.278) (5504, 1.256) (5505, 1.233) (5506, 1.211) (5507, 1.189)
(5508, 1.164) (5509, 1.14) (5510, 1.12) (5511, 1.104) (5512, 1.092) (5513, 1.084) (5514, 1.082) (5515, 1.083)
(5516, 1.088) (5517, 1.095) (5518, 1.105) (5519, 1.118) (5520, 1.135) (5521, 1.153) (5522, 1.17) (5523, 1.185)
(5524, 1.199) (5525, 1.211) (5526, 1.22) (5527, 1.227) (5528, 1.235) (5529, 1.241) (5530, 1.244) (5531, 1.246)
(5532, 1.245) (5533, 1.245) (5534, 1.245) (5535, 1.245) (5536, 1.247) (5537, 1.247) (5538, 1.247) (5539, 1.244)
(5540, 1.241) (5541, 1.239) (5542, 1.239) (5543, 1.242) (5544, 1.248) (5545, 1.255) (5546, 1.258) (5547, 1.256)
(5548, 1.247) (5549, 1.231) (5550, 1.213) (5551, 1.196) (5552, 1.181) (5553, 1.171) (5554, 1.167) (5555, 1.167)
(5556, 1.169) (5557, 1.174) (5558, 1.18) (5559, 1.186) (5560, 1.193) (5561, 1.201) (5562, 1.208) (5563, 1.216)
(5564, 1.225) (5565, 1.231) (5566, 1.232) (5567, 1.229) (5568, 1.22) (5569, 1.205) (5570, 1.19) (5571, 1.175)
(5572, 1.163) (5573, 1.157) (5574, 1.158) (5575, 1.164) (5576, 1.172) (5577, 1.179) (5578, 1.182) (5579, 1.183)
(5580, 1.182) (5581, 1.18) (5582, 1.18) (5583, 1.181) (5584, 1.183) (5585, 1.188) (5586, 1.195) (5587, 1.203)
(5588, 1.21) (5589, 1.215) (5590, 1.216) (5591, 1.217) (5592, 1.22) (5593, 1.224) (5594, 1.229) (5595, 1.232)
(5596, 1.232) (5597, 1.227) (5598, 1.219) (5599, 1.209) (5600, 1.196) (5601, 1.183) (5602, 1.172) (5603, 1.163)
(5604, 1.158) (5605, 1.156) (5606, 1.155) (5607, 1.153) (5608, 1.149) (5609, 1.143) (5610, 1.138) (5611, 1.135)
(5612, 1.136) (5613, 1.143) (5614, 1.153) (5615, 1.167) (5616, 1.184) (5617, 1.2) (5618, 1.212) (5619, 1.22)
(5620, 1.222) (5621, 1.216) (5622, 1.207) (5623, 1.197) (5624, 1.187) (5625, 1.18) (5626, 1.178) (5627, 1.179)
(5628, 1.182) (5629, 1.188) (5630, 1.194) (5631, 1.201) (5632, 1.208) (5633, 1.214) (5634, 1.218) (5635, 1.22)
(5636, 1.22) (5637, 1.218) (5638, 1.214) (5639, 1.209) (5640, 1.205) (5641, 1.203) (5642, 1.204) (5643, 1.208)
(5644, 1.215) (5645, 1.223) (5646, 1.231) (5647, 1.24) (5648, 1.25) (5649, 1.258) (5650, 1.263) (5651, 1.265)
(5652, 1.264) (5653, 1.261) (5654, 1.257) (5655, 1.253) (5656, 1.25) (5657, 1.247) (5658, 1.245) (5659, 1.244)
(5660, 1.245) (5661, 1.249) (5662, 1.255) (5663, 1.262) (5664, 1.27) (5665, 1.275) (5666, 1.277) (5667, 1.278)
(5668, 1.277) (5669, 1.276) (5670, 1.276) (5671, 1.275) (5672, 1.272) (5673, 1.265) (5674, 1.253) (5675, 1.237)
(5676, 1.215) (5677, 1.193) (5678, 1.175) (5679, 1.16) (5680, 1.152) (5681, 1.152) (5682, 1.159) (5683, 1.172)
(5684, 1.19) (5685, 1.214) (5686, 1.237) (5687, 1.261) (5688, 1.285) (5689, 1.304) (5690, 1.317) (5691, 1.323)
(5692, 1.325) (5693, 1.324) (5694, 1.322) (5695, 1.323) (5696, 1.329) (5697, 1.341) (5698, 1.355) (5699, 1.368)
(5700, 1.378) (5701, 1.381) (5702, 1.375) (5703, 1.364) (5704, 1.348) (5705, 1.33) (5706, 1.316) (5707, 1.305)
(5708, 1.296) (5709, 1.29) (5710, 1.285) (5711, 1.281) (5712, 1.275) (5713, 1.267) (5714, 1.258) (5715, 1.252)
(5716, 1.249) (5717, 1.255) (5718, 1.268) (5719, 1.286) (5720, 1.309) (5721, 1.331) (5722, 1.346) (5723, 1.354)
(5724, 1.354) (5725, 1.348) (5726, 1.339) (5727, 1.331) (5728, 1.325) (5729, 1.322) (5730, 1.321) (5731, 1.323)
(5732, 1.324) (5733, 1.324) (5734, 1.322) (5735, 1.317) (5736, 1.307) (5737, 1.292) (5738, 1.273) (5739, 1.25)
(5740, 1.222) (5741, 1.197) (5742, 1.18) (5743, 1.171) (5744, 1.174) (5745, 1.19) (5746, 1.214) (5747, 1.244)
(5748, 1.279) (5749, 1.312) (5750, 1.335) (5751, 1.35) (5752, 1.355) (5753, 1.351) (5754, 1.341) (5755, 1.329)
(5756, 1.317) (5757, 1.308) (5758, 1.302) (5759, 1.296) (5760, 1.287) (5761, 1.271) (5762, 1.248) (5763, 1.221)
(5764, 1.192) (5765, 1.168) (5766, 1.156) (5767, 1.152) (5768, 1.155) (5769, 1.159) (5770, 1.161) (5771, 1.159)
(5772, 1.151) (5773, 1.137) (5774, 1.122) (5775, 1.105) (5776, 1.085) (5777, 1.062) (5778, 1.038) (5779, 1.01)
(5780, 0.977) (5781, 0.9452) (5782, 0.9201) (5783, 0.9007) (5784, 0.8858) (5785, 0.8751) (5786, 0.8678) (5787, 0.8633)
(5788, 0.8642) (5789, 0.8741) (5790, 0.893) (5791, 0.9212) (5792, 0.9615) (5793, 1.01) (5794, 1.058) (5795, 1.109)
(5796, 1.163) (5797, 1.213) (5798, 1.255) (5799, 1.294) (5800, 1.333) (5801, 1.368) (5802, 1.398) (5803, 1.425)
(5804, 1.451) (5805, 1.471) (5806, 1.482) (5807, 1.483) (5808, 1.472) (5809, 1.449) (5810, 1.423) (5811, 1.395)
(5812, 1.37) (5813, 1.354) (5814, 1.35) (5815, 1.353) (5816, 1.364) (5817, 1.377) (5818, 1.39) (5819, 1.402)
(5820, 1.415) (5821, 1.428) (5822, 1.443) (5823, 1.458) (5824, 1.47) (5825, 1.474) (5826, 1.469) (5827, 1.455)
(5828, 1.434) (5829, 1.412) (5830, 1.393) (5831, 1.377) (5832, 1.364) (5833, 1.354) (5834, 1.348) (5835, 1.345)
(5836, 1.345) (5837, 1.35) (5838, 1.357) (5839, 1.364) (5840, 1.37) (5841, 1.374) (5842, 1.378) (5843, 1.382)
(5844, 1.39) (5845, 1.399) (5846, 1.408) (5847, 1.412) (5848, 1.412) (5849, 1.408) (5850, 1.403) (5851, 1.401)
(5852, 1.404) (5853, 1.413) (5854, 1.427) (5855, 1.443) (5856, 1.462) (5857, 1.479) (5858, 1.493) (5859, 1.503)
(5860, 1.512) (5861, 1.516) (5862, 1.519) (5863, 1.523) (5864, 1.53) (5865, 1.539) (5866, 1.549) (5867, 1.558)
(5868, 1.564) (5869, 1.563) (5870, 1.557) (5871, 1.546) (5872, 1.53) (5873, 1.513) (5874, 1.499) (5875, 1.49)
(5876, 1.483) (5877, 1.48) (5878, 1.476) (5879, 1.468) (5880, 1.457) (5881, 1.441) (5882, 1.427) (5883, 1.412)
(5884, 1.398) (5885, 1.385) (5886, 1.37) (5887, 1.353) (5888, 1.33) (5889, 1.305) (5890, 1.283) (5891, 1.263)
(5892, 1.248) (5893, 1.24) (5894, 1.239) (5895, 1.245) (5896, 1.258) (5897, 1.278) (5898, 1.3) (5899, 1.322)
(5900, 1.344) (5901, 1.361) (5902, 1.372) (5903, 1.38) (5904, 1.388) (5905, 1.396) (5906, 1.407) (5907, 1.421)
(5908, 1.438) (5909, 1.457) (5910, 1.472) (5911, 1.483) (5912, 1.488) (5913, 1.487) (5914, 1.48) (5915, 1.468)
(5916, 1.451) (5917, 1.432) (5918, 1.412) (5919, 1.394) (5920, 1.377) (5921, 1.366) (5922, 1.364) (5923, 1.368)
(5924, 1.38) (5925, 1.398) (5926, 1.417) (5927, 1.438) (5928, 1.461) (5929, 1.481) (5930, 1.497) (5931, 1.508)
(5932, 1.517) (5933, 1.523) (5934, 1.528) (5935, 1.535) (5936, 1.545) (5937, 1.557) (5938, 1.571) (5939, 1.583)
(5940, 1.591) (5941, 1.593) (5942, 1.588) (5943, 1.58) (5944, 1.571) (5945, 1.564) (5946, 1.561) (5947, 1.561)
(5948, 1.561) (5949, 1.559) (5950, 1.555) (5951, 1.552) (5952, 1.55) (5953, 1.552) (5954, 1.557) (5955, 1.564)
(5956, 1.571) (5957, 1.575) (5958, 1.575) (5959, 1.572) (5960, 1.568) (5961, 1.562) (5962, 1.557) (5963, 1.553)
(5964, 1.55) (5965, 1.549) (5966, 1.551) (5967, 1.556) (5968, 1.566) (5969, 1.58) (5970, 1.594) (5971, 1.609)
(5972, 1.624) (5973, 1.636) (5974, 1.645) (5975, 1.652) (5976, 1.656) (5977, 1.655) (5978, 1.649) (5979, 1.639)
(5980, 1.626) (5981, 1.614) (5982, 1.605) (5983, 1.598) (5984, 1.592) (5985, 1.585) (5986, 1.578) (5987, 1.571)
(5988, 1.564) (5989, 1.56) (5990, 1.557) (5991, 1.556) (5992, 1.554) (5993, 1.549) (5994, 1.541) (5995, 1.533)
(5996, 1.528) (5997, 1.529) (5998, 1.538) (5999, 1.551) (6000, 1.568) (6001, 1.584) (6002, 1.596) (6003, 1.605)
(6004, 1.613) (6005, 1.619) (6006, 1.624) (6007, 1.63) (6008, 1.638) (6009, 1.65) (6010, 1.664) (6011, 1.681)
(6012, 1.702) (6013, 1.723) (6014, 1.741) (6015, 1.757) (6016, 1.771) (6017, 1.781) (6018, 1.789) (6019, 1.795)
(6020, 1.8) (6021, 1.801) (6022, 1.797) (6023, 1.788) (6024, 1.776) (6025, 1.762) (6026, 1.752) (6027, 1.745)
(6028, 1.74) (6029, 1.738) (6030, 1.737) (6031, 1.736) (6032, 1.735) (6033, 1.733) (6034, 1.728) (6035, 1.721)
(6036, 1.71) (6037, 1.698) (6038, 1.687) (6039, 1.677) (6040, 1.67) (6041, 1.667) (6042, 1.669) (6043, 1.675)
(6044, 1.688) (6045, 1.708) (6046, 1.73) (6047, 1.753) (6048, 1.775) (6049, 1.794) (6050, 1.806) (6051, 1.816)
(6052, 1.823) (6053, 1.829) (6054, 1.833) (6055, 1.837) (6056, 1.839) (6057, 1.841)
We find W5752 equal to 0.12 mag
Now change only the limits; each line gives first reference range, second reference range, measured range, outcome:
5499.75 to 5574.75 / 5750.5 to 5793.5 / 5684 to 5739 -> -0.16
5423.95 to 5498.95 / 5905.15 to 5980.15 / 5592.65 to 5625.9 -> 0.11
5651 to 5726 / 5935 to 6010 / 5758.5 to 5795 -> 0.28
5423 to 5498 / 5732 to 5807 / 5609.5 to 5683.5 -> -0.02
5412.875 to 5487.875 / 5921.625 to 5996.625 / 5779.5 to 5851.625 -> 0.13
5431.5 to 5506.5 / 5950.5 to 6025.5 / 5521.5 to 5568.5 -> 0.04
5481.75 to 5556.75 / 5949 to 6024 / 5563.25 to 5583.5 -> 0.07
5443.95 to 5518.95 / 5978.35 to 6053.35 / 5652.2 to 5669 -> 0.08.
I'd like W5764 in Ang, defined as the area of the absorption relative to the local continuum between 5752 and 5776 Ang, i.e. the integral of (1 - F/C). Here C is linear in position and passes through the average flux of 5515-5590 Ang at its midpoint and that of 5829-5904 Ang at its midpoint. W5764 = 2.2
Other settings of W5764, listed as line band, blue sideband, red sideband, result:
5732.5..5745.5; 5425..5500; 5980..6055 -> 1.8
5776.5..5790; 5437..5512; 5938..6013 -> 4.8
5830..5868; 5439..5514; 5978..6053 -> 2.5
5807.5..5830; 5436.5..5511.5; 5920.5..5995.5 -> 0.6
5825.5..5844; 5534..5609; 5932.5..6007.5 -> 0.9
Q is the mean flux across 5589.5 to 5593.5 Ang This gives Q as 1.22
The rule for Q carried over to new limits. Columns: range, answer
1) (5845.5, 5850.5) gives 1.41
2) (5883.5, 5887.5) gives 1.38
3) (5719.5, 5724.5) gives 1.34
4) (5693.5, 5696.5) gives 1.32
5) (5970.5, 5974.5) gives 1.63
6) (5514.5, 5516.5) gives 1.09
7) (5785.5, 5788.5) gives 0.865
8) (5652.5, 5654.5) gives 1.26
